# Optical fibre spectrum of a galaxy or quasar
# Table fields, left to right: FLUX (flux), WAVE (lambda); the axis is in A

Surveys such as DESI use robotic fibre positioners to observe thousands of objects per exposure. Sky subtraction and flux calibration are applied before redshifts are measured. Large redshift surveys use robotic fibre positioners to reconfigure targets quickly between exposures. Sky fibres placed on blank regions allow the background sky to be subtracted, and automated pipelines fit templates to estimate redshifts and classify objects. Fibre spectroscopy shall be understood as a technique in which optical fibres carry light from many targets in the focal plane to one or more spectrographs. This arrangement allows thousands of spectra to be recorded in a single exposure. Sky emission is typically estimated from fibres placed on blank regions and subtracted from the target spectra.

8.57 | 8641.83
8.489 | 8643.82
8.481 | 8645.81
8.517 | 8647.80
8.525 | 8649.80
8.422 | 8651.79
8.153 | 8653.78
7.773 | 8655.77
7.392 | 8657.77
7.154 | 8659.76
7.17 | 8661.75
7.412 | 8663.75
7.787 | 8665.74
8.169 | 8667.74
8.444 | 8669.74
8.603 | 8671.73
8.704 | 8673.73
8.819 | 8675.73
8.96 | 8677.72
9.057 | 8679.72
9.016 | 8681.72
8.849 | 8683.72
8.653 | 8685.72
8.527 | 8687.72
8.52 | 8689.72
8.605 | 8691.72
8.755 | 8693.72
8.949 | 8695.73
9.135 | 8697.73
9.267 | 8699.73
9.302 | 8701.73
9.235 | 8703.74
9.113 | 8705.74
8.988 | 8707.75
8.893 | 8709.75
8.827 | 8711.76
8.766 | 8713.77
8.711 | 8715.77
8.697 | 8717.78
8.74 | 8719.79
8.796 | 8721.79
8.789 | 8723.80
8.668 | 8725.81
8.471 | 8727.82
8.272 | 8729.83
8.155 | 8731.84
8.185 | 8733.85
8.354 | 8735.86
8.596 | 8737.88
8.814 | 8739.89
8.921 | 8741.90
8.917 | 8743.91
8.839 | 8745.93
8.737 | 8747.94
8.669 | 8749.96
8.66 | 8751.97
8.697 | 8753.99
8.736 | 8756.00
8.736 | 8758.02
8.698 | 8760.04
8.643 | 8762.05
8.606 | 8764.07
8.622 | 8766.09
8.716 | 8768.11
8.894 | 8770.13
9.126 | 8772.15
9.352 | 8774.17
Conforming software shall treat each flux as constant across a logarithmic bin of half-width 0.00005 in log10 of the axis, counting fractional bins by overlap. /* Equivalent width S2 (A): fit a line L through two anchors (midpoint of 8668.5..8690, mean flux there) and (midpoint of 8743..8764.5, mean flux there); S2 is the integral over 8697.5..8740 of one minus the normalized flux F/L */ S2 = -0.11 A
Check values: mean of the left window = 8.74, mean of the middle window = 8.75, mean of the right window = 8.72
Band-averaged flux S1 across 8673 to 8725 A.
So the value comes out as 8.87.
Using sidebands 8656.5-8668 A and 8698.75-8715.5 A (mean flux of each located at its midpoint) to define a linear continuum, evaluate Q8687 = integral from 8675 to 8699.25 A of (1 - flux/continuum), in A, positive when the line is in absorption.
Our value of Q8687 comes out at -1.4 A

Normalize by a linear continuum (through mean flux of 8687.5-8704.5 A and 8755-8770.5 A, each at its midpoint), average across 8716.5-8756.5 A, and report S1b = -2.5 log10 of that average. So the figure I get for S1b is 0.02 mag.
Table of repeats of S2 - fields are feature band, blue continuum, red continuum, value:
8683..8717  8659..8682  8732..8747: -1.9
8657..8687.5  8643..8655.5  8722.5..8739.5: 0.4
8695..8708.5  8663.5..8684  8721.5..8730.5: -0.9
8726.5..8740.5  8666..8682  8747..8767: 0.4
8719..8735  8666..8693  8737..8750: 0.5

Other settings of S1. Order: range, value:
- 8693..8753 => 8.77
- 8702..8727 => 8.86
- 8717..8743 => 8.58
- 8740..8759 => 8.77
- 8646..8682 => 8.22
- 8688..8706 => 8.96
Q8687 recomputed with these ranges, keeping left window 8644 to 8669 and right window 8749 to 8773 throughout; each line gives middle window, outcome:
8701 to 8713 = -1.1 A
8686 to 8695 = -0.5 A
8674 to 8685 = -1.1 A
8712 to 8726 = -0.6 A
